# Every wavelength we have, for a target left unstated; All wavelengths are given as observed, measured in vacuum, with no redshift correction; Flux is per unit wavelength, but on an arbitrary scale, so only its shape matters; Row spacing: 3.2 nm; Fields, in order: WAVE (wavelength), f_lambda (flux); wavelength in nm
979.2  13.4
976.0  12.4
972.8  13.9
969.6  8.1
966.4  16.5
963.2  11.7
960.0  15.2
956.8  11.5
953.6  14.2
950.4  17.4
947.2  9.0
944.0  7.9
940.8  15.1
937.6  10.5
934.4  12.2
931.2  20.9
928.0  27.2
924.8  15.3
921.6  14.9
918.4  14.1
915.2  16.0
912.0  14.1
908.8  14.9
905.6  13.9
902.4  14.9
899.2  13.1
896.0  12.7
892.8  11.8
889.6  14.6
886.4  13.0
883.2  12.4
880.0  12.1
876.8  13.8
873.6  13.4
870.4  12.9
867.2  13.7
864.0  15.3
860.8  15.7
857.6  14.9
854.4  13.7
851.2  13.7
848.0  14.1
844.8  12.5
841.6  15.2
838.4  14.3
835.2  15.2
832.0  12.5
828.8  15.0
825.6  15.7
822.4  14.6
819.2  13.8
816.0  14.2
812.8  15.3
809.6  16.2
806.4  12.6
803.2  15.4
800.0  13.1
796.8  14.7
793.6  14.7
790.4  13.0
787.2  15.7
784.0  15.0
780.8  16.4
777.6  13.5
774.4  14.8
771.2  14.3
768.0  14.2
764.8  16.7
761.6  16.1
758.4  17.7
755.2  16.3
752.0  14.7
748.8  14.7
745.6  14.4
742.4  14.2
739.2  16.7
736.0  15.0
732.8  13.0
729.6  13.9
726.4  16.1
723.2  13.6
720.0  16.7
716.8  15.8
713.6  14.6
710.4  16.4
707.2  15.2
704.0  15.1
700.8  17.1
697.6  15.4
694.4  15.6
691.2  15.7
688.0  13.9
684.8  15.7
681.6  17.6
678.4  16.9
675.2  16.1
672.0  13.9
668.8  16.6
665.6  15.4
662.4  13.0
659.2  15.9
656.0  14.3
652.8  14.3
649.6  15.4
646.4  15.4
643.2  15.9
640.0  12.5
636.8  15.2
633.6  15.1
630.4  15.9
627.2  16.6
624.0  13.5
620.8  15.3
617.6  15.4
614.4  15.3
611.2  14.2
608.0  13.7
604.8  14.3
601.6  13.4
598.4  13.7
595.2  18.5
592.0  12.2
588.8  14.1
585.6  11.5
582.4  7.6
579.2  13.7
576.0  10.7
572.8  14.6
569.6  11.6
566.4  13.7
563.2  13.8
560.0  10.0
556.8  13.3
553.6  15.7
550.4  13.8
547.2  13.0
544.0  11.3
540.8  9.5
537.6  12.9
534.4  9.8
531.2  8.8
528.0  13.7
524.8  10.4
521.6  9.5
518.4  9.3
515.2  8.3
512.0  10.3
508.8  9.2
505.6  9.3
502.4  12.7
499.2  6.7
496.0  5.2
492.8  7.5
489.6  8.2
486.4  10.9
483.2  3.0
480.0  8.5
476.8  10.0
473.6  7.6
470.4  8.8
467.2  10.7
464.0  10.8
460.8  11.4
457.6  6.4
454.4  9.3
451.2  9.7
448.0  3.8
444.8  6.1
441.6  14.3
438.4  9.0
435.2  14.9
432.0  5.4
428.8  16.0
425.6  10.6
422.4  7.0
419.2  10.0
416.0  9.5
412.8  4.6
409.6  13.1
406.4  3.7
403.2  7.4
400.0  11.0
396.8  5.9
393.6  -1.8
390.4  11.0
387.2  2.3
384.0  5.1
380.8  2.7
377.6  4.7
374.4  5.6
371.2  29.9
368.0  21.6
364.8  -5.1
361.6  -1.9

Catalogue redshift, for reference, 0.413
